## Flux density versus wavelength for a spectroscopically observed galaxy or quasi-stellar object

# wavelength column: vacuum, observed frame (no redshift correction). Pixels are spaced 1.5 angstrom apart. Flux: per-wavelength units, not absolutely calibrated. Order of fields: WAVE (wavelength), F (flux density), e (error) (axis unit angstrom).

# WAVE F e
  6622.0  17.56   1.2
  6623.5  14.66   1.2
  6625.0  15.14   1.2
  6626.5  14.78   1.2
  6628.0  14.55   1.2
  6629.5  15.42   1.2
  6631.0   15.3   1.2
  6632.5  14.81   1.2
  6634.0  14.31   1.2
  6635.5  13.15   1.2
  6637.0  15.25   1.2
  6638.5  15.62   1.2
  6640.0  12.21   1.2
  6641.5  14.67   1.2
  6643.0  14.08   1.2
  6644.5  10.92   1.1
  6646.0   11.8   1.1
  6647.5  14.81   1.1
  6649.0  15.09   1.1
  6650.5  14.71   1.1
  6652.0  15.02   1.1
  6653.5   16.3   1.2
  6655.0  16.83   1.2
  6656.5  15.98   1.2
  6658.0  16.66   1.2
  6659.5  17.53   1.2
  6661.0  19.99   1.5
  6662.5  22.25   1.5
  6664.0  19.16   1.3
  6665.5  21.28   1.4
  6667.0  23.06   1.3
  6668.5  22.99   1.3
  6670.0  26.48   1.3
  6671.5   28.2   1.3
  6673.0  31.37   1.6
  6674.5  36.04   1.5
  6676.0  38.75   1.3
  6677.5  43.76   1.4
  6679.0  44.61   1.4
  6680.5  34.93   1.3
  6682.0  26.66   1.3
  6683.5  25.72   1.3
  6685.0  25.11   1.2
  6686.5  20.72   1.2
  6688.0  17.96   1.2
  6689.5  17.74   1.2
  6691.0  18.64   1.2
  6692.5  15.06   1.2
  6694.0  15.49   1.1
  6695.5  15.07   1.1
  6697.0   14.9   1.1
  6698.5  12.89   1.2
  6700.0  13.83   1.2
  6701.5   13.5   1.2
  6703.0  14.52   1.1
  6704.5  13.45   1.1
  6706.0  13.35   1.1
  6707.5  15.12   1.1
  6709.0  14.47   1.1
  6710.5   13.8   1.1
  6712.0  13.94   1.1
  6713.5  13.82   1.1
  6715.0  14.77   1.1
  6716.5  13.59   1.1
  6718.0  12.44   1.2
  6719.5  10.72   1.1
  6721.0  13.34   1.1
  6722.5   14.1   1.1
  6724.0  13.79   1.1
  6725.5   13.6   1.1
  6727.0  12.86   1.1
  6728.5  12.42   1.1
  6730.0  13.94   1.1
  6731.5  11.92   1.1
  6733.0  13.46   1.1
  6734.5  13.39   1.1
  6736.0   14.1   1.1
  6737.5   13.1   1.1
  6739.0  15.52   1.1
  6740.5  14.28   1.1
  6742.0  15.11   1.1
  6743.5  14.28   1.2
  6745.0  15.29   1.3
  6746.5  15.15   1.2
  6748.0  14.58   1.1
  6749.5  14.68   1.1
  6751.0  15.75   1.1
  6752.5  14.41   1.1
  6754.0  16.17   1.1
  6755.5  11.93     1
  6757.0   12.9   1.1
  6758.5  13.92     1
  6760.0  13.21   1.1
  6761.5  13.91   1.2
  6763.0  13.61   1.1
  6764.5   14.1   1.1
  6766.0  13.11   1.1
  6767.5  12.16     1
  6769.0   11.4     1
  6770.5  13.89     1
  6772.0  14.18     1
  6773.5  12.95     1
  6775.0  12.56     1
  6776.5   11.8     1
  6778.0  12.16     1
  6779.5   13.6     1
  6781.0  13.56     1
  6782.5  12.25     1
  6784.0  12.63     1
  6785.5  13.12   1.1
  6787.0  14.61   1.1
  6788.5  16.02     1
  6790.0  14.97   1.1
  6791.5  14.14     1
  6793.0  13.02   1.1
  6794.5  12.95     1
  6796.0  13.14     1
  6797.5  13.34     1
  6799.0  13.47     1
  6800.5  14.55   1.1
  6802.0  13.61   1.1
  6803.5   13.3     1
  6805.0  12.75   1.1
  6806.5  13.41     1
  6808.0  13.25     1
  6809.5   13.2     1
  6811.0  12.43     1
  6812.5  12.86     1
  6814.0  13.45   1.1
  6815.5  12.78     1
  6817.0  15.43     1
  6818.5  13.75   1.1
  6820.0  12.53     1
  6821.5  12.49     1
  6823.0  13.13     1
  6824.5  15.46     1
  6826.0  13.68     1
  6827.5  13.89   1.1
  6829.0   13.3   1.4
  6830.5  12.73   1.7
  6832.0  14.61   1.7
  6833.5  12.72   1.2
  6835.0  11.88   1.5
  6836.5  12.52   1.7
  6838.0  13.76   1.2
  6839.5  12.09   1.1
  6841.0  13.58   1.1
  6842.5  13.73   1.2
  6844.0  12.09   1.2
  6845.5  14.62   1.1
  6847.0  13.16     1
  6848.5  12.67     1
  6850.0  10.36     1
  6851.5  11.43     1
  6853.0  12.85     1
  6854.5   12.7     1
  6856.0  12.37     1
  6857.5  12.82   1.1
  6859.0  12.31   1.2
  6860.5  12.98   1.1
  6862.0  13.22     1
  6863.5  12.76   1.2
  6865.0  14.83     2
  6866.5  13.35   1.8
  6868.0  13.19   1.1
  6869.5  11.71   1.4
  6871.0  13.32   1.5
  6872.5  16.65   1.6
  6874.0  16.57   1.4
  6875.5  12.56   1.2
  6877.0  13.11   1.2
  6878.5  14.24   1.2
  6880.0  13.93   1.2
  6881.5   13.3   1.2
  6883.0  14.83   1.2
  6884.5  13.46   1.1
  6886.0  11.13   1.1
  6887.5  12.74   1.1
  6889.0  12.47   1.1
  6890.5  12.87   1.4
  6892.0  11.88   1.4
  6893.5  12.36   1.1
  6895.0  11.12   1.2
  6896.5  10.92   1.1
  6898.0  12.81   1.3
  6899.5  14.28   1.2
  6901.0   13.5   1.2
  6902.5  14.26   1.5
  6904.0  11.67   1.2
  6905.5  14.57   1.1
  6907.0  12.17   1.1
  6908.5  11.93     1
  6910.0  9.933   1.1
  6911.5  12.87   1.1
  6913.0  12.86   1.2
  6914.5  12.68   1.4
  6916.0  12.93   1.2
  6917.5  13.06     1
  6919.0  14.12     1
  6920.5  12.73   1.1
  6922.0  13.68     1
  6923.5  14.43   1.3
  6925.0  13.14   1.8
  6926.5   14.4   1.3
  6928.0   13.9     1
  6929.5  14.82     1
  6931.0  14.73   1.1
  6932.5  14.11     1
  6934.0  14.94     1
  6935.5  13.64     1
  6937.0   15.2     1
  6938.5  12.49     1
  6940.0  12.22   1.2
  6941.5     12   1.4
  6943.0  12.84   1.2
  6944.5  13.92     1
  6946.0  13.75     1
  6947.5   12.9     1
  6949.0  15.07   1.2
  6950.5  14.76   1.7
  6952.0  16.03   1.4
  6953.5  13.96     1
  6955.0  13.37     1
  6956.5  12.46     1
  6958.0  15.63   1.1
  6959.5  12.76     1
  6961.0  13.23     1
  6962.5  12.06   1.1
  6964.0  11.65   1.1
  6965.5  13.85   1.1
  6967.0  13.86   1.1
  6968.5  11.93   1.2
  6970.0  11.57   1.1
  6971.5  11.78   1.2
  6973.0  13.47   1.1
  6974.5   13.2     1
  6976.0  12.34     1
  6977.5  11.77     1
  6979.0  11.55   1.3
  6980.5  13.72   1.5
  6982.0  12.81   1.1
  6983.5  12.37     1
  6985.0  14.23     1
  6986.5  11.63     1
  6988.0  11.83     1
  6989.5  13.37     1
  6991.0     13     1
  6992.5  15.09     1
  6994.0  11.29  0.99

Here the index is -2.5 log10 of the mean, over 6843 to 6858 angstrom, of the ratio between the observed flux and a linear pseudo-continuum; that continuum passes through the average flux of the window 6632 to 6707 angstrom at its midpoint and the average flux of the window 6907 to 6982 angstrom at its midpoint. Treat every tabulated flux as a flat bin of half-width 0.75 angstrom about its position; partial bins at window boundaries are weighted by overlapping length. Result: 0.23 mag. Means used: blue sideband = 19.7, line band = 12.5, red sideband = 13.3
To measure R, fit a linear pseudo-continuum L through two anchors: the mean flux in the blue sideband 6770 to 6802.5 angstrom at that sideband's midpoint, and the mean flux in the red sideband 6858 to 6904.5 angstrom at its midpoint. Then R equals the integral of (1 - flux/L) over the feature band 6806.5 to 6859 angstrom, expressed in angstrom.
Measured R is 1.1 angstrom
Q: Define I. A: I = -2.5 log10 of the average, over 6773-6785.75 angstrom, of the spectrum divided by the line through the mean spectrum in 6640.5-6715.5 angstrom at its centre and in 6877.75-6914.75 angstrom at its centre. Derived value 0.28 mag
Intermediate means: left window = 19.7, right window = 12.8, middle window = 12.7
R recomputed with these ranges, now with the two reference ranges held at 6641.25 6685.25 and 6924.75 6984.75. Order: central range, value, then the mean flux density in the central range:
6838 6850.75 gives 3.1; 12.8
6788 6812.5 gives 6.5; 13.5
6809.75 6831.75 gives 5.3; 13.4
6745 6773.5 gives 8.5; 13.9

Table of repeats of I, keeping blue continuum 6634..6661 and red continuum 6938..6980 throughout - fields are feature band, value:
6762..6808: 0.059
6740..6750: -0.035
